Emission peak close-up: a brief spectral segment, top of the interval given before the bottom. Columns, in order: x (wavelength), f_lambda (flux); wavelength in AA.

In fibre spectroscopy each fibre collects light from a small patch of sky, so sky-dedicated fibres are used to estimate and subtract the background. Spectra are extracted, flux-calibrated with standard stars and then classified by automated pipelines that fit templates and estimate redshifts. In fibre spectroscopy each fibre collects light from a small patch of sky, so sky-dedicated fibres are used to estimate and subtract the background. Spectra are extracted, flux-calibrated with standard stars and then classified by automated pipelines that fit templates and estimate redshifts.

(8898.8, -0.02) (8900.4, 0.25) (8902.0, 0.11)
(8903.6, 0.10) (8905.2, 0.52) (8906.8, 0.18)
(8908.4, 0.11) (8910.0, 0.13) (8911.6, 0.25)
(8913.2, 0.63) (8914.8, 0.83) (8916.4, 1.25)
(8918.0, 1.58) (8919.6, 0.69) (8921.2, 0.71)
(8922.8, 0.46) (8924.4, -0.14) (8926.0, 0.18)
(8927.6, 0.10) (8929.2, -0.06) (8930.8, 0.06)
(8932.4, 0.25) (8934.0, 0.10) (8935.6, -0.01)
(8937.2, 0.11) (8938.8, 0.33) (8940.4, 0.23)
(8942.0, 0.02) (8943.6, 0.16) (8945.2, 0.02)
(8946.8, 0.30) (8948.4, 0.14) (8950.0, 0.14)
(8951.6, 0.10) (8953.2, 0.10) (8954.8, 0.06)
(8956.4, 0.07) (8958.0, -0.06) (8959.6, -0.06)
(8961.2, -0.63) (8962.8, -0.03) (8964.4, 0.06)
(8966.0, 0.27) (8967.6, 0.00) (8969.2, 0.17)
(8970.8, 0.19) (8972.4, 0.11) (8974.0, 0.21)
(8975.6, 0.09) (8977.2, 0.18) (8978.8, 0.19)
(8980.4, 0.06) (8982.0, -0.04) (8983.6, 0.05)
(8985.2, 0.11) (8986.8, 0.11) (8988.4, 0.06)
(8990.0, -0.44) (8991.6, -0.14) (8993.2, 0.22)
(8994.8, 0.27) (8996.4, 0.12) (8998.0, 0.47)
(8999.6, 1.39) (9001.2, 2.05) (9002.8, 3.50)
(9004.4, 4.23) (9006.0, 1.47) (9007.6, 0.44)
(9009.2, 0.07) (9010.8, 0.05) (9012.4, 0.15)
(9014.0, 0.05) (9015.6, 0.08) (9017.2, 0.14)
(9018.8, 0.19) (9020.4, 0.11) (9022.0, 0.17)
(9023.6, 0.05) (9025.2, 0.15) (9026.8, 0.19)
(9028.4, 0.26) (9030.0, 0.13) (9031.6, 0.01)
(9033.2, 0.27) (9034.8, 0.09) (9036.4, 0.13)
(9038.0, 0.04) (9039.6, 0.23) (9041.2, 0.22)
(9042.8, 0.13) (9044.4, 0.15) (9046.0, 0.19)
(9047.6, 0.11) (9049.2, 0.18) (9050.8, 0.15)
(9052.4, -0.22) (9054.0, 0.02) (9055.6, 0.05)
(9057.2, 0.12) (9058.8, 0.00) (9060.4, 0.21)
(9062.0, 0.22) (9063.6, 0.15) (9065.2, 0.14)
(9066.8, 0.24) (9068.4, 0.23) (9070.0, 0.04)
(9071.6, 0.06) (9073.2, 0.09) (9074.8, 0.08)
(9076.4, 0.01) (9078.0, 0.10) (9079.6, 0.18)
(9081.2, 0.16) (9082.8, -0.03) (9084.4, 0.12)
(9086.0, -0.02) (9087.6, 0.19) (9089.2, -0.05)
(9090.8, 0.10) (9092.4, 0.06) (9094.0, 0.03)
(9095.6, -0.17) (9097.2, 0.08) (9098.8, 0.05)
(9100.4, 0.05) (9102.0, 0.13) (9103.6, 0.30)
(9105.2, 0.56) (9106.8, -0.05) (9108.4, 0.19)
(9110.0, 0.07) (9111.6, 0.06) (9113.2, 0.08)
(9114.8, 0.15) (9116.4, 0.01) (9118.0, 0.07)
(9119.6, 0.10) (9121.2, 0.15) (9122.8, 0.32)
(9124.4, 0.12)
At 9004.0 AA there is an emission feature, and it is [O III]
